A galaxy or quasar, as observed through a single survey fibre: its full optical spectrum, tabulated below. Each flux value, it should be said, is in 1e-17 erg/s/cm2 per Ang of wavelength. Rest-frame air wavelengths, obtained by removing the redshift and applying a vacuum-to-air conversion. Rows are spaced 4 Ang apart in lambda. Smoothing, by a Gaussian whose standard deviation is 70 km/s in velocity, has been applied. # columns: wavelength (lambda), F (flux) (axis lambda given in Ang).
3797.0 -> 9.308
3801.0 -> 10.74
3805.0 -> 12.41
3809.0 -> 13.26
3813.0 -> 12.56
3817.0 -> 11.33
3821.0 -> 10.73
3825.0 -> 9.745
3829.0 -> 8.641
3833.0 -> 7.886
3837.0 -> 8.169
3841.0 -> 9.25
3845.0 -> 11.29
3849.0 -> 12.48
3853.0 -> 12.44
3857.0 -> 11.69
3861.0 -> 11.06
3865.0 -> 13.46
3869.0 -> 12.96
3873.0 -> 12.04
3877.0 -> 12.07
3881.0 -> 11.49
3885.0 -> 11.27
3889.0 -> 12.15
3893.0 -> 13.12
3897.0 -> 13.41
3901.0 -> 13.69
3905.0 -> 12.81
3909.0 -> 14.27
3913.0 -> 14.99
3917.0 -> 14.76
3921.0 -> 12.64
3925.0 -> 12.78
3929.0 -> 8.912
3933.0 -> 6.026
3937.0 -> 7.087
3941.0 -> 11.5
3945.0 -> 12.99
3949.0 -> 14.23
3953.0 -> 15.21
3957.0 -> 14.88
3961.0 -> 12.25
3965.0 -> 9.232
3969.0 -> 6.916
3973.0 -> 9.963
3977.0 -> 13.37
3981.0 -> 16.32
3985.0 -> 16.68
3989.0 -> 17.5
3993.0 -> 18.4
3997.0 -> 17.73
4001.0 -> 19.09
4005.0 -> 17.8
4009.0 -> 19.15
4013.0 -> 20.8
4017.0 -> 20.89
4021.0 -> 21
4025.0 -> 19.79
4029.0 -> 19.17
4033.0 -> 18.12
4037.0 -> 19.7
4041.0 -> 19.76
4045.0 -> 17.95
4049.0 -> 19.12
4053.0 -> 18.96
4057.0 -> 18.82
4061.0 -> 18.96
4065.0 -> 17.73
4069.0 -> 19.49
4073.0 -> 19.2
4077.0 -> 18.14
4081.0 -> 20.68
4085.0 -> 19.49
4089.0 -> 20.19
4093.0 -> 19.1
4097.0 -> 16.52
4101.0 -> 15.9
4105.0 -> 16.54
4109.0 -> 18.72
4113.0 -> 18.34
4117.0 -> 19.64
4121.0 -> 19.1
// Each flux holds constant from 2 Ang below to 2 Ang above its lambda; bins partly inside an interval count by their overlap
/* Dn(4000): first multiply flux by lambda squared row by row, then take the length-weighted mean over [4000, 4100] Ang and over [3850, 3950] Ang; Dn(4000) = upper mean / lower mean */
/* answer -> 1.70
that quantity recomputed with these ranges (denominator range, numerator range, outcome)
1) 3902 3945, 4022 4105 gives 1.73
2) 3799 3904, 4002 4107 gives 1.82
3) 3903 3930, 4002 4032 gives 1.58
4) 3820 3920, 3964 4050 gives 1.56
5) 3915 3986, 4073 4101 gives 1.69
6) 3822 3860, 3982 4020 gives 1.98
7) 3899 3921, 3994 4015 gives 1.42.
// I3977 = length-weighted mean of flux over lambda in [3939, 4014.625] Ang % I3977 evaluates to 14.9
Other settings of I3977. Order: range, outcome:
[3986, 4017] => 18.7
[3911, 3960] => 12.2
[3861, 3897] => 12.3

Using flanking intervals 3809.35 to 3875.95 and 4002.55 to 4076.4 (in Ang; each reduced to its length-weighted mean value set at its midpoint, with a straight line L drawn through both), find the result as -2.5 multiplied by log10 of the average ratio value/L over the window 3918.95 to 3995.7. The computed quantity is 0.26 mag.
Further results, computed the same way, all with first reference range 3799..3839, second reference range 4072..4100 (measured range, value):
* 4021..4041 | -0.13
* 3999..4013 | -0.16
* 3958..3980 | 0.37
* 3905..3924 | -0.03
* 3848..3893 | 0.00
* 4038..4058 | -0.07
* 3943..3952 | 0.06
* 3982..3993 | -0.09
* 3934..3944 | 0.47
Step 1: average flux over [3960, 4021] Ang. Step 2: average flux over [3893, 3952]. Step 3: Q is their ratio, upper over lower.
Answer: 1.31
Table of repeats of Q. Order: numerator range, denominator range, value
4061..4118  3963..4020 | 1.15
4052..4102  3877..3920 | 1.43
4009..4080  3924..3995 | 1.55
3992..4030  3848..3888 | 1.61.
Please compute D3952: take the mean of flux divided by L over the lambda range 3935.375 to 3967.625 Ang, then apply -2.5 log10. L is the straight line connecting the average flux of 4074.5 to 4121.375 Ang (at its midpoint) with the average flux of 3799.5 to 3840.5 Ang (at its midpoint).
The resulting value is 0.18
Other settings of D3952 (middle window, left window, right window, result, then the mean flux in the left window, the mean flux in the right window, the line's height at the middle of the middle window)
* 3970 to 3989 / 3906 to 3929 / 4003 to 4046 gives 0.206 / 13.4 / 19.5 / 16.9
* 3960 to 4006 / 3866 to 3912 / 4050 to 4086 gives 0.110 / 12.7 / 19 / 16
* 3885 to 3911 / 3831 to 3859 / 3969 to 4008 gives -0.052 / 10.5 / 15.9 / 12.5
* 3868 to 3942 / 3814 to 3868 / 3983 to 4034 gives 0.145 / 10.7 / 18.9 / 13.9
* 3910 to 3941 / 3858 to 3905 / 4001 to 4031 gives 0.298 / 12.4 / 19.8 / 14.8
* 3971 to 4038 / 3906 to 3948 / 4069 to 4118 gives -0.199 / 11.7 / 18.6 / 14.9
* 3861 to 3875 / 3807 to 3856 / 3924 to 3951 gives -0.187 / 10.7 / 10.4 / 10.6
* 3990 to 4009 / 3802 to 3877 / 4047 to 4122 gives -0.141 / 11.2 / 18.7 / 16.1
